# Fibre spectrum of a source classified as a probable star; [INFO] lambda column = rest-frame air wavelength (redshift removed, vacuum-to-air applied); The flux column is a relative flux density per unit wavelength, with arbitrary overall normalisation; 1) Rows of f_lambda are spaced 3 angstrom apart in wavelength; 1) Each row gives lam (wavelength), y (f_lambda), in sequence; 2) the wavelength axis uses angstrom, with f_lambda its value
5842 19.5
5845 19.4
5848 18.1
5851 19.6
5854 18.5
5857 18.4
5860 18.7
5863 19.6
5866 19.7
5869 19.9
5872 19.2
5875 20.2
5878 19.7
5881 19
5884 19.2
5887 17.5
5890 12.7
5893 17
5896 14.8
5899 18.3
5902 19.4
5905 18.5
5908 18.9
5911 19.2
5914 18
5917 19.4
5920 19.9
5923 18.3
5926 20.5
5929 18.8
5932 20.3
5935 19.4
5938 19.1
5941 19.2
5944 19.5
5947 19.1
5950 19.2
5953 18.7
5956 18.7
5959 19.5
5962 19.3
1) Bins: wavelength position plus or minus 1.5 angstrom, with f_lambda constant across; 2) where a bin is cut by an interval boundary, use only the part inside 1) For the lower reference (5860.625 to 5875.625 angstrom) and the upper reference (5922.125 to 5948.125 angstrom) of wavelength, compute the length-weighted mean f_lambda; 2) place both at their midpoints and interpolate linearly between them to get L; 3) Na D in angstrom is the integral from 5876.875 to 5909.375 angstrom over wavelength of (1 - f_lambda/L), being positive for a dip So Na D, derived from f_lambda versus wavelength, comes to 3.06 angstrom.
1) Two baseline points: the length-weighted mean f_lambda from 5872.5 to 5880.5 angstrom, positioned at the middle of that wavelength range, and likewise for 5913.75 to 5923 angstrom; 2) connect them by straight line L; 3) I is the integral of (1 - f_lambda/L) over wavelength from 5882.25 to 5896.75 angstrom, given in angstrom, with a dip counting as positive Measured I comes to 2.4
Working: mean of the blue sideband 19.7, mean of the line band 16.4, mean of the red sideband 19.1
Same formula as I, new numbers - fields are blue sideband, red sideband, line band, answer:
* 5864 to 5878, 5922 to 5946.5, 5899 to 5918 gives 0.7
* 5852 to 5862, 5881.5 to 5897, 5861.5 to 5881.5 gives -2.3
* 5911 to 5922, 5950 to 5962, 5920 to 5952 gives -0.5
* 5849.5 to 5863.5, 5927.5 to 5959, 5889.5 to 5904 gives 1.7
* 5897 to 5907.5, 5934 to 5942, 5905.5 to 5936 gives -0.5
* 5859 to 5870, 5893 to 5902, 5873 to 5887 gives -0.7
